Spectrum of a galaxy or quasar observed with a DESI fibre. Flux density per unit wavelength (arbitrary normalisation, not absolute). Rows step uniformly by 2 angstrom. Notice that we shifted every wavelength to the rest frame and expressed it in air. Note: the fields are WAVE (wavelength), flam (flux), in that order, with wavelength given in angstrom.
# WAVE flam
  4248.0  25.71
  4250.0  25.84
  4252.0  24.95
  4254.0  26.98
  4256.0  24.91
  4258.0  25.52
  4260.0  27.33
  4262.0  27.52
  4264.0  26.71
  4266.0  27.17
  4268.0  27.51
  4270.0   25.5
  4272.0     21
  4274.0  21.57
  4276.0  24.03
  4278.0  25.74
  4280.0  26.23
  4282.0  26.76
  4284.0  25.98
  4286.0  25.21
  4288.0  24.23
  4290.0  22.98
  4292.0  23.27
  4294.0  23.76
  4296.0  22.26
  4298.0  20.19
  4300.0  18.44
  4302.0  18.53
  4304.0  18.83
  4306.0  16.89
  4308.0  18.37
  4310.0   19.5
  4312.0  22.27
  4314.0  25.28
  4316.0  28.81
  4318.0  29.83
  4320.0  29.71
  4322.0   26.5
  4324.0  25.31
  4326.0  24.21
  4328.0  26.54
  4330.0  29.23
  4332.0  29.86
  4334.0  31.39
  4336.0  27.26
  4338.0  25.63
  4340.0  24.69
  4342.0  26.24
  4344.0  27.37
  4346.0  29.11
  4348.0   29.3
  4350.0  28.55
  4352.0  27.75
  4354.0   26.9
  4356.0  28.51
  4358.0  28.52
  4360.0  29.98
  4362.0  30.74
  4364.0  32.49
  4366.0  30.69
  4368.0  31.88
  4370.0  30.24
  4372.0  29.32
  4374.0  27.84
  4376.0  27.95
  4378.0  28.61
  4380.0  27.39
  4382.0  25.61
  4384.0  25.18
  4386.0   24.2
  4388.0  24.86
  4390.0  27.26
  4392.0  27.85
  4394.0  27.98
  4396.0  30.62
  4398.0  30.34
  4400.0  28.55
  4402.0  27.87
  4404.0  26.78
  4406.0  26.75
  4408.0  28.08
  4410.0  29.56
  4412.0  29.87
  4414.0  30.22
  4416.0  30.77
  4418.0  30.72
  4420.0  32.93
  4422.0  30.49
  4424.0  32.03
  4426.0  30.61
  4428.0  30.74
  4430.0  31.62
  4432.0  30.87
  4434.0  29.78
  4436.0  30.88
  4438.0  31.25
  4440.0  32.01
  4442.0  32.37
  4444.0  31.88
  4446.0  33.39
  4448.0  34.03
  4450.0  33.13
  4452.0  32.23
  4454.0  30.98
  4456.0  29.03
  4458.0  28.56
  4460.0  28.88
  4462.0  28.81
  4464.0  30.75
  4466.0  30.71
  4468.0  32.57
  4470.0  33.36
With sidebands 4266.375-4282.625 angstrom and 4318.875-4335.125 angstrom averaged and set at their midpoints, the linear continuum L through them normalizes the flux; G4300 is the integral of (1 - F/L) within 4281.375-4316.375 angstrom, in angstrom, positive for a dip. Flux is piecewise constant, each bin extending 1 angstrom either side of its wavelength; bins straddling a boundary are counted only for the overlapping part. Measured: 5.4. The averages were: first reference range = 24.8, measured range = 22.1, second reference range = 27.9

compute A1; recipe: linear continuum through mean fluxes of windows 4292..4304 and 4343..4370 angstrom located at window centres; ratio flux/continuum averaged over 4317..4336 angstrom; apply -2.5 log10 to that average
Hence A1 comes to -0.13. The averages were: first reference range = 20.7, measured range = 28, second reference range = 29.4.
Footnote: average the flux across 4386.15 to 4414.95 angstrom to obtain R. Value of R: 28.2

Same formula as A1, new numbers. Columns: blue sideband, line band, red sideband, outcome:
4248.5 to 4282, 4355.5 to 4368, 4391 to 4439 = -0.074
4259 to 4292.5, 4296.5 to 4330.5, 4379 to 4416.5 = 0.121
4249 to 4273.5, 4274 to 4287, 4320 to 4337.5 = 0.042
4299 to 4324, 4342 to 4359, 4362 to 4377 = -0.016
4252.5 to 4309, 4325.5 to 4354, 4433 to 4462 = -0.053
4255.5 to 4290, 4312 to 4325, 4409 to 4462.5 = -0.007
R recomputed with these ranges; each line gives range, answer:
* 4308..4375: 27.8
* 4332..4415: 28.3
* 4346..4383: 29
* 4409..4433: 30.9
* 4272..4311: 22.2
